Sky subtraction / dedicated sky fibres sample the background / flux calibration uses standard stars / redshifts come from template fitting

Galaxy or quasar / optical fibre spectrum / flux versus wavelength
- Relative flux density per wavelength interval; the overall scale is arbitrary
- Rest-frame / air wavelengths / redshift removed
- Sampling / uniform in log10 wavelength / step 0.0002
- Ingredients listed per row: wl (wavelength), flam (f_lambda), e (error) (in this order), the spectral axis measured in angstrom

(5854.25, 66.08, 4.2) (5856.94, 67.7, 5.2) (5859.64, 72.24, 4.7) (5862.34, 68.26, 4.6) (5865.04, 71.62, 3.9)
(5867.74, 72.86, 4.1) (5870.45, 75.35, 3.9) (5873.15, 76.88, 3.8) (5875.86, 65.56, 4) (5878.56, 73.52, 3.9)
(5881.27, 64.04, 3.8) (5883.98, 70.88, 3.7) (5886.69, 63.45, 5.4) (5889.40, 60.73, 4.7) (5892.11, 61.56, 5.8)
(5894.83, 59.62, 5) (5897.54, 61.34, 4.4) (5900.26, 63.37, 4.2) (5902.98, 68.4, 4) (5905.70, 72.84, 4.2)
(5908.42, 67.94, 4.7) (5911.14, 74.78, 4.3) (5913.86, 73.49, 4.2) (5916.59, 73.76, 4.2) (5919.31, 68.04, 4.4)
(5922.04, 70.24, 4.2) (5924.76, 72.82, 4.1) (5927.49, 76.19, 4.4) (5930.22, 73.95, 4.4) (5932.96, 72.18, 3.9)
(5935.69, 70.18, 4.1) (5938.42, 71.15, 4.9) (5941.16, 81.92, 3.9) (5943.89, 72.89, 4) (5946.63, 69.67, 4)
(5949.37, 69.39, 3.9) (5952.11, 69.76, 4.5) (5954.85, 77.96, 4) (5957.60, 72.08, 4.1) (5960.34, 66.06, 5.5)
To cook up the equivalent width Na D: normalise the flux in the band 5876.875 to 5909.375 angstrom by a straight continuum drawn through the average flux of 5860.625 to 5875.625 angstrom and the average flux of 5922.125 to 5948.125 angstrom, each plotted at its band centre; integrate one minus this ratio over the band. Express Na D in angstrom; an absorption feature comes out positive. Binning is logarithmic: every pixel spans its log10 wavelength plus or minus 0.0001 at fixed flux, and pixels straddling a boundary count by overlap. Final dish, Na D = 3.2 angstrom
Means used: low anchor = 72.4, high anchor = 73.3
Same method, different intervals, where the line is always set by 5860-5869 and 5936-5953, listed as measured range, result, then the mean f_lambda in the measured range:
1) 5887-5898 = 1.62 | 61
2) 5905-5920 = -0.01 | 72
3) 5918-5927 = 0.14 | 71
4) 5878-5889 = 0.68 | 66.9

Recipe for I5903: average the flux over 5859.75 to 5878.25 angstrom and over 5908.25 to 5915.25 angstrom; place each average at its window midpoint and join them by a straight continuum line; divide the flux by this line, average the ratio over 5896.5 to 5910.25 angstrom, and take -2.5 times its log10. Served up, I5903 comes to 0.08 mag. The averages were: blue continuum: 71.9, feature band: 67.2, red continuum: 72.8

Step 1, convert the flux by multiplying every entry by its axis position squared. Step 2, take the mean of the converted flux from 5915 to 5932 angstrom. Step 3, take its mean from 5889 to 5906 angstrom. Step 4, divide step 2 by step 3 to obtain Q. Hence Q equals 1.15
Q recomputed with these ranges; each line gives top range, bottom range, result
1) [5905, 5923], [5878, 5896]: 1.12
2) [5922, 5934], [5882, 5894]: 1.16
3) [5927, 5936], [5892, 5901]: 1.21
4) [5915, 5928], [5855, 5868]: 1.05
